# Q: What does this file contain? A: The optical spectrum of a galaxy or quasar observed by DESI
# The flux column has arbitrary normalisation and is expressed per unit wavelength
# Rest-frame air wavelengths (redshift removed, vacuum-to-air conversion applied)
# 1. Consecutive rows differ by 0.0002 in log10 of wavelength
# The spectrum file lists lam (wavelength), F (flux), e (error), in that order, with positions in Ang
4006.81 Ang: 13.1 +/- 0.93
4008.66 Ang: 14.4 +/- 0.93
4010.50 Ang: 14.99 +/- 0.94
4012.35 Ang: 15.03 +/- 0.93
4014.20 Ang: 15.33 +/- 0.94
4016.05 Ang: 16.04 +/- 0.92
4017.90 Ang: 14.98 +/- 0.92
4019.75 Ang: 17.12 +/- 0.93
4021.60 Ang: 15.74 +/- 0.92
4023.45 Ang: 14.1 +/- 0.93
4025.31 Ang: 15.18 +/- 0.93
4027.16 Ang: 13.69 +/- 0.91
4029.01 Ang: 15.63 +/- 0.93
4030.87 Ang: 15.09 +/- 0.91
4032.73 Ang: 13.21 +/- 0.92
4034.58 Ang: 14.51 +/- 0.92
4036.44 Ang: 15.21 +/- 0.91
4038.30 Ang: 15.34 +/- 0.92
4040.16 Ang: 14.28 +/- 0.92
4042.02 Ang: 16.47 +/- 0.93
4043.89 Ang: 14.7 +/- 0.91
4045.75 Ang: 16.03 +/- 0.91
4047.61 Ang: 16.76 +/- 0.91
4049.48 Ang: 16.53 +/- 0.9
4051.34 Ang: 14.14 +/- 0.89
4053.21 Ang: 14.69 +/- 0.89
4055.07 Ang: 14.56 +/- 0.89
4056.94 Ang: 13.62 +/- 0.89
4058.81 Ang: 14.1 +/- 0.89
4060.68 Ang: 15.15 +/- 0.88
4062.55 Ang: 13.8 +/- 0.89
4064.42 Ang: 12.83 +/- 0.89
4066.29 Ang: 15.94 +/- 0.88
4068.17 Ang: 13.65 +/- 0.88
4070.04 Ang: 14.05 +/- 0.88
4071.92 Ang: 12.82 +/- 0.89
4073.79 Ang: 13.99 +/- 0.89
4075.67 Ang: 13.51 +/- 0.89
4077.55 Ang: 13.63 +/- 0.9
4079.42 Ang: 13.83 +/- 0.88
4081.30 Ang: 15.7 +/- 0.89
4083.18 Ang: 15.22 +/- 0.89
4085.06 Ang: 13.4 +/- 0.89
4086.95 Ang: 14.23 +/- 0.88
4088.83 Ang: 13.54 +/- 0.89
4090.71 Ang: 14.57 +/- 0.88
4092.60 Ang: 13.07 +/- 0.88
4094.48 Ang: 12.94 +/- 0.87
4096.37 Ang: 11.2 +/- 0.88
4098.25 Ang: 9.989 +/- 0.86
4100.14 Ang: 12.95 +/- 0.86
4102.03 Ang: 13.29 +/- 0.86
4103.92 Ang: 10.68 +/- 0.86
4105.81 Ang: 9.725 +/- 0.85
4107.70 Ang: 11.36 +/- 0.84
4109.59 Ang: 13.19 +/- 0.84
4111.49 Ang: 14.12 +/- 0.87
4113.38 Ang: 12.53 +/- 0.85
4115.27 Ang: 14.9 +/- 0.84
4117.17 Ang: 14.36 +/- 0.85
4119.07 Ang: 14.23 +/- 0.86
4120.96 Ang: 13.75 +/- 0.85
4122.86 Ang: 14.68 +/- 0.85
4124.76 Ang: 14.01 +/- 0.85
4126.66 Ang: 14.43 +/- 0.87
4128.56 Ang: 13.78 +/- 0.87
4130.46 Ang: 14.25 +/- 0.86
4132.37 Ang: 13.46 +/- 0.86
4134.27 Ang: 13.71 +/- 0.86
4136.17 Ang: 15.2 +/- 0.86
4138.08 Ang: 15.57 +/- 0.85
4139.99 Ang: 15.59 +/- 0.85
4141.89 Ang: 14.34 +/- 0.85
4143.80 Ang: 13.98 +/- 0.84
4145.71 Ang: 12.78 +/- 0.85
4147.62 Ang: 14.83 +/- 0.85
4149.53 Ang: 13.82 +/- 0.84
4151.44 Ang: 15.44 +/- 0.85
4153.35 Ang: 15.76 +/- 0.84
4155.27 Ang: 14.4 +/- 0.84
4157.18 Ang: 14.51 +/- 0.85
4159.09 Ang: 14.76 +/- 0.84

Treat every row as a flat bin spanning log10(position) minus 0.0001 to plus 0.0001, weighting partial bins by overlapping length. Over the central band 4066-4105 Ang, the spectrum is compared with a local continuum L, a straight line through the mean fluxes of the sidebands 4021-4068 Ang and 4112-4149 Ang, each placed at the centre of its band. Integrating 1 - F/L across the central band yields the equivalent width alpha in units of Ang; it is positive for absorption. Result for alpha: 3.1 Ang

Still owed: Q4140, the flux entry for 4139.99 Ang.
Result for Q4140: 15.59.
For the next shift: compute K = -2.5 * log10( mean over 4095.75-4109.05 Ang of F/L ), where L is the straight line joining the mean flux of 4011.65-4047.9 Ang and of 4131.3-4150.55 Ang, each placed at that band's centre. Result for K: 0.27 mag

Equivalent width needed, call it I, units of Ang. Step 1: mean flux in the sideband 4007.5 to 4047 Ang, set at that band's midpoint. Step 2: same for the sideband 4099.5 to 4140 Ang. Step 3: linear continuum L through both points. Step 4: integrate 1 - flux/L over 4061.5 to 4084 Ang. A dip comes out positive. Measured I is 0.43 Ang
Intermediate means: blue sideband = 15.1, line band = 14.1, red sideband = 13.6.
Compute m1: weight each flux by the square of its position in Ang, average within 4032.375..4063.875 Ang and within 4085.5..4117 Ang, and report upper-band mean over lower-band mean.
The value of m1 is 0.87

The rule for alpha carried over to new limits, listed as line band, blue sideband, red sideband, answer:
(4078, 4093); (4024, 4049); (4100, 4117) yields -0.9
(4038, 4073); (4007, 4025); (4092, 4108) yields -2.9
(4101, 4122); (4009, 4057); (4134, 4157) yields 2.6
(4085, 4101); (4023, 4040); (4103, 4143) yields 1.3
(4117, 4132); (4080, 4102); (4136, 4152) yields 0.0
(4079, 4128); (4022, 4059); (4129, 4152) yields 4.3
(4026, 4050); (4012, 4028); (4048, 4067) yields -0.4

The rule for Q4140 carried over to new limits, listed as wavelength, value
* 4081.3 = 15.7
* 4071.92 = 12.82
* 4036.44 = 15.21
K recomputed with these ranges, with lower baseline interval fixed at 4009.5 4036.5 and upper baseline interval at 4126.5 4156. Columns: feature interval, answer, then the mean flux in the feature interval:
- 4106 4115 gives 0.15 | 12.7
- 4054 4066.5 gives 0.05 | 14.2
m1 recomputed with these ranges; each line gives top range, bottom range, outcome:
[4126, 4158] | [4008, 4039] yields 1.02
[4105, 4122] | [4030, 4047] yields 0.91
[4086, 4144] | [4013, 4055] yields 0.92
